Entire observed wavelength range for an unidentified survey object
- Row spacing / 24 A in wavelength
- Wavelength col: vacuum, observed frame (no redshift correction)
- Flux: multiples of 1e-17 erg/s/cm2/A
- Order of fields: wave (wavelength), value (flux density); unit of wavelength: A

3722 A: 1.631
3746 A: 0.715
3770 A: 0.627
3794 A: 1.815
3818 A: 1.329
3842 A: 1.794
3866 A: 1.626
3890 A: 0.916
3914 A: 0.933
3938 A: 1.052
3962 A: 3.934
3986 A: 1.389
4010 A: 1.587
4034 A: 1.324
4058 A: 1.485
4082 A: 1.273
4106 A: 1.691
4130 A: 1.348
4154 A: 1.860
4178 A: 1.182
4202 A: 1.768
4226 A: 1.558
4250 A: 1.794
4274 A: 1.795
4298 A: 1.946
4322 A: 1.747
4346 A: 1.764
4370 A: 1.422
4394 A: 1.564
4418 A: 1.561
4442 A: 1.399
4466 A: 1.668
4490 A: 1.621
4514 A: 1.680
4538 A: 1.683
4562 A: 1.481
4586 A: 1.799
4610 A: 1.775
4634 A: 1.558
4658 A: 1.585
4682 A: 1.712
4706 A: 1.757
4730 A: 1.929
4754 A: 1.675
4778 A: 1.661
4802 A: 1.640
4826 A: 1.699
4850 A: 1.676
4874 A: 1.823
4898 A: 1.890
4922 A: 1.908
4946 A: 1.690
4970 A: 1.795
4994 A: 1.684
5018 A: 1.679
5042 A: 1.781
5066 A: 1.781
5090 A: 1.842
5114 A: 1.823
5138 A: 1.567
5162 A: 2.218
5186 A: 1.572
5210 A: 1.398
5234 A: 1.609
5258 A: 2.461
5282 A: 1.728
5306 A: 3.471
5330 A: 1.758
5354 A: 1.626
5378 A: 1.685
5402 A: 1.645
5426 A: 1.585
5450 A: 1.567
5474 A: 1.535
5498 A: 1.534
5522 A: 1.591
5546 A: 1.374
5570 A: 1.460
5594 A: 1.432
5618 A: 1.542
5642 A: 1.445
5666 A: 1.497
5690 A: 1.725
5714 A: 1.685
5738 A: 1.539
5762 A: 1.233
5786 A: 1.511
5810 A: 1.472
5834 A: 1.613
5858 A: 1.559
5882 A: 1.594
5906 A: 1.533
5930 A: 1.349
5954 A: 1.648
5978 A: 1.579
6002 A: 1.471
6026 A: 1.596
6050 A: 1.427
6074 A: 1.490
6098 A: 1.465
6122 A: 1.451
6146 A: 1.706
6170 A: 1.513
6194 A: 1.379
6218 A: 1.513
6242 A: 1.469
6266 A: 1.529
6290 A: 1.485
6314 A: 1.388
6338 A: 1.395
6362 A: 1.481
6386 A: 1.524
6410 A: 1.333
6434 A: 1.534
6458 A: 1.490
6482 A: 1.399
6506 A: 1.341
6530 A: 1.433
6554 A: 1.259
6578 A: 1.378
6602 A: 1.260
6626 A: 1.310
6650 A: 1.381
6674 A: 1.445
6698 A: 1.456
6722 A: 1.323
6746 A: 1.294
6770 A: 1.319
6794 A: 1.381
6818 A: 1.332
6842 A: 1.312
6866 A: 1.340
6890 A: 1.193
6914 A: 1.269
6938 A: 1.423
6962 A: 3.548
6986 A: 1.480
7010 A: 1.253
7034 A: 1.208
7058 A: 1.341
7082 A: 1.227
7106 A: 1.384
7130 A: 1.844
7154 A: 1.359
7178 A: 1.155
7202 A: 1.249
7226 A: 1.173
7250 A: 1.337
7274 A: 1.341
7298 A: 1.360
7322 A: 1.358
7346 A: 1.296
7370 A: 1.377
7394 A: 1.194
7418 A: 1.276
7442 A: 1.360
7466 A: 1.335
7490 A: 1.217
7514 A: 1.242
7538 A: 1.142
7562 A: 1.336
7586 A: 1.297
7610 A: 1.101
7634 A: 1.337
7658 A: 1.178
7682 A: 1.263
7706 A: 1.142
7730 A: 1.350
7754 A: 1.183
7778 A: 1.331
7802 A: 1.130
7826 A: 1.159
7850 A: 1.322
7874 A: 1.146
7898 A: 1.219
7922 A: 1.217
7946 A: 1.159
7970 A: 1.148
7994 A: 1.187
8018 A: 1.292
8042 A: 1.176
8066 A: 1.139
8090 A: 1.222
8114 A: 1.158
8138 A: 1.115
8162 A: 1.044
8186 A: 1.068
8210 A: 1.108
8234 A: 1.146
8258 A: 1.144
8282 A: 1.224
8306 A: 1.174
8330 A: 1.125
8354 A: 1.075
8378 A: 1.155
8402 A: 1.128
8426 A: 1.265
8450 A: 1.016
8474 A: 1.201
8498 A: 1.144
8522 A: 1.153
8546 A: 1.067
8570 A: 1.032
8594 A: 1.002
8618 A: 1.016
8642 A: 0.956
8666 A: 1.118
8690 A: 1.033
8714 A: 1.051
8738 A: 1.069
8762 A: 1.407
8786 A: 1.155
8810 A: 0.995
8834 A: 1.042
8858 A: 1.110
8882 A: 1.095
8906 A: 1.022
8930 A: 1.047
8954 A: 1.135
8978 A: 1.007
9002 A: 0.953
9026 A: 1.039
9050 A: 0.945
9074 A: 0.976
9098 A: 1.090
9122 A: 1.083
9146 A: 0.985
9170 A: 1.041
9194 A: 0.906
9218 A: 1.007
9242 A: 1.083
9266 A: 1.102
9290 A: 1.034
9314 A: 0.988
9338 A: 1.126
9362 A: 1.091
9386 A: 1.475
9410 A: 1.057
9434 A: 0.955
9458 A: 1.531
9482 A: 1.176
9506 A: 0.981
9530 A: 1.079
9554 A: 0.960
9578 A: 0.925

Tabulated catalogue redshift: 0.060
